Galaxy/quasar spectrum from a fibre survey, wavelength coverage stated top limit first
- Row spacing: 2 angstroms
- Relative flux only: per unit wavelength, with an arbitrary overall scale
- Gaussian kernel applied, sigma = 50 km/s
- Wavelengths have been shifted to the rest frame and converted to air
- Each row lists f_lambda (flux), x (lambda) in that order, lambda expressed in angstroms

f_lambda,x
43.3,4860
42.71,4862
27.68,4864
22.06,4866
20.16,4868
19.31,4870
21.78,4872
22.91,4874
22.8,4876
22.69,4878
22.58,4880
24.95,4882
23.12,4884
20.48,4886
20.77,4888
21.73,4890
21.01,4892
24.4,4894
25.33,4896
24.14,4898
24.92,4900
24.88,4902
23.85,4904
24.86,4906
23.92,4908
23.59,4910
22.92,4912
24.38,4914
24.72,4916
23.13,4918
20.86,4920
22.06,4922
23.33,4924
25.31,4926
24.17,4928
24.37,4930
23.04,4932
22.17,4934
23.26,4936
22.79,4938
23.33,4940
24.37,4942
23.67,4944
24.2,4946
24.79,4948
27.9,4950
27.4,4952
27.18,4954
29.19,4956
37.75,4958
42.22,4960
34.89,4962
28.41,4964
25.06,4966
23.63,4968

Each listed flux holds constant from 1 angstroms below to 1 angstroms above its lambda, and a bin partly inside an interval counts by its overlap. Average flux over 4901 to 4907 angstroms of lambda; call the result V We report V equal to 24.5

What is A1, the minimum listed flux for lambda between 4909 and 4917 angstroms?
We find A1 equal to 22.92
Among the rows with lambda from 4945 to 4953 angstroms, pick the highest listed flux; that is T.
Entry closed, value 27.9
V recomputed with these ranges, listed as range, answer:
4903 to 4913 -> 23.8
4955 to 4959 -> 33.5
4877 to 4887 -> 22.8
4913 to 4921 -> 23.3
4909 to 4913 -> 23.3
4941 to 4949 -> 24.3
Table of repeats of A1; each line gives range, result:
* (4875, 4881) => 22.58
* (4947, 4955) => 24.79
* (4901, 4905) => 23.85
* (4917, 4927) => 20.86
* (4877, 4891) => 20.48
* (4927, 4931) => 24.17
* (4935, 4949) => 22.79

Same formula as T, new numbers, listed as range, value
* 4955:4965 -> 42.22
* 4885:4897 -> 25.33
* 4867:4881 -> 22.91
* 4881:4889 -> 24.95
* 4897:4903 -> 24.92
